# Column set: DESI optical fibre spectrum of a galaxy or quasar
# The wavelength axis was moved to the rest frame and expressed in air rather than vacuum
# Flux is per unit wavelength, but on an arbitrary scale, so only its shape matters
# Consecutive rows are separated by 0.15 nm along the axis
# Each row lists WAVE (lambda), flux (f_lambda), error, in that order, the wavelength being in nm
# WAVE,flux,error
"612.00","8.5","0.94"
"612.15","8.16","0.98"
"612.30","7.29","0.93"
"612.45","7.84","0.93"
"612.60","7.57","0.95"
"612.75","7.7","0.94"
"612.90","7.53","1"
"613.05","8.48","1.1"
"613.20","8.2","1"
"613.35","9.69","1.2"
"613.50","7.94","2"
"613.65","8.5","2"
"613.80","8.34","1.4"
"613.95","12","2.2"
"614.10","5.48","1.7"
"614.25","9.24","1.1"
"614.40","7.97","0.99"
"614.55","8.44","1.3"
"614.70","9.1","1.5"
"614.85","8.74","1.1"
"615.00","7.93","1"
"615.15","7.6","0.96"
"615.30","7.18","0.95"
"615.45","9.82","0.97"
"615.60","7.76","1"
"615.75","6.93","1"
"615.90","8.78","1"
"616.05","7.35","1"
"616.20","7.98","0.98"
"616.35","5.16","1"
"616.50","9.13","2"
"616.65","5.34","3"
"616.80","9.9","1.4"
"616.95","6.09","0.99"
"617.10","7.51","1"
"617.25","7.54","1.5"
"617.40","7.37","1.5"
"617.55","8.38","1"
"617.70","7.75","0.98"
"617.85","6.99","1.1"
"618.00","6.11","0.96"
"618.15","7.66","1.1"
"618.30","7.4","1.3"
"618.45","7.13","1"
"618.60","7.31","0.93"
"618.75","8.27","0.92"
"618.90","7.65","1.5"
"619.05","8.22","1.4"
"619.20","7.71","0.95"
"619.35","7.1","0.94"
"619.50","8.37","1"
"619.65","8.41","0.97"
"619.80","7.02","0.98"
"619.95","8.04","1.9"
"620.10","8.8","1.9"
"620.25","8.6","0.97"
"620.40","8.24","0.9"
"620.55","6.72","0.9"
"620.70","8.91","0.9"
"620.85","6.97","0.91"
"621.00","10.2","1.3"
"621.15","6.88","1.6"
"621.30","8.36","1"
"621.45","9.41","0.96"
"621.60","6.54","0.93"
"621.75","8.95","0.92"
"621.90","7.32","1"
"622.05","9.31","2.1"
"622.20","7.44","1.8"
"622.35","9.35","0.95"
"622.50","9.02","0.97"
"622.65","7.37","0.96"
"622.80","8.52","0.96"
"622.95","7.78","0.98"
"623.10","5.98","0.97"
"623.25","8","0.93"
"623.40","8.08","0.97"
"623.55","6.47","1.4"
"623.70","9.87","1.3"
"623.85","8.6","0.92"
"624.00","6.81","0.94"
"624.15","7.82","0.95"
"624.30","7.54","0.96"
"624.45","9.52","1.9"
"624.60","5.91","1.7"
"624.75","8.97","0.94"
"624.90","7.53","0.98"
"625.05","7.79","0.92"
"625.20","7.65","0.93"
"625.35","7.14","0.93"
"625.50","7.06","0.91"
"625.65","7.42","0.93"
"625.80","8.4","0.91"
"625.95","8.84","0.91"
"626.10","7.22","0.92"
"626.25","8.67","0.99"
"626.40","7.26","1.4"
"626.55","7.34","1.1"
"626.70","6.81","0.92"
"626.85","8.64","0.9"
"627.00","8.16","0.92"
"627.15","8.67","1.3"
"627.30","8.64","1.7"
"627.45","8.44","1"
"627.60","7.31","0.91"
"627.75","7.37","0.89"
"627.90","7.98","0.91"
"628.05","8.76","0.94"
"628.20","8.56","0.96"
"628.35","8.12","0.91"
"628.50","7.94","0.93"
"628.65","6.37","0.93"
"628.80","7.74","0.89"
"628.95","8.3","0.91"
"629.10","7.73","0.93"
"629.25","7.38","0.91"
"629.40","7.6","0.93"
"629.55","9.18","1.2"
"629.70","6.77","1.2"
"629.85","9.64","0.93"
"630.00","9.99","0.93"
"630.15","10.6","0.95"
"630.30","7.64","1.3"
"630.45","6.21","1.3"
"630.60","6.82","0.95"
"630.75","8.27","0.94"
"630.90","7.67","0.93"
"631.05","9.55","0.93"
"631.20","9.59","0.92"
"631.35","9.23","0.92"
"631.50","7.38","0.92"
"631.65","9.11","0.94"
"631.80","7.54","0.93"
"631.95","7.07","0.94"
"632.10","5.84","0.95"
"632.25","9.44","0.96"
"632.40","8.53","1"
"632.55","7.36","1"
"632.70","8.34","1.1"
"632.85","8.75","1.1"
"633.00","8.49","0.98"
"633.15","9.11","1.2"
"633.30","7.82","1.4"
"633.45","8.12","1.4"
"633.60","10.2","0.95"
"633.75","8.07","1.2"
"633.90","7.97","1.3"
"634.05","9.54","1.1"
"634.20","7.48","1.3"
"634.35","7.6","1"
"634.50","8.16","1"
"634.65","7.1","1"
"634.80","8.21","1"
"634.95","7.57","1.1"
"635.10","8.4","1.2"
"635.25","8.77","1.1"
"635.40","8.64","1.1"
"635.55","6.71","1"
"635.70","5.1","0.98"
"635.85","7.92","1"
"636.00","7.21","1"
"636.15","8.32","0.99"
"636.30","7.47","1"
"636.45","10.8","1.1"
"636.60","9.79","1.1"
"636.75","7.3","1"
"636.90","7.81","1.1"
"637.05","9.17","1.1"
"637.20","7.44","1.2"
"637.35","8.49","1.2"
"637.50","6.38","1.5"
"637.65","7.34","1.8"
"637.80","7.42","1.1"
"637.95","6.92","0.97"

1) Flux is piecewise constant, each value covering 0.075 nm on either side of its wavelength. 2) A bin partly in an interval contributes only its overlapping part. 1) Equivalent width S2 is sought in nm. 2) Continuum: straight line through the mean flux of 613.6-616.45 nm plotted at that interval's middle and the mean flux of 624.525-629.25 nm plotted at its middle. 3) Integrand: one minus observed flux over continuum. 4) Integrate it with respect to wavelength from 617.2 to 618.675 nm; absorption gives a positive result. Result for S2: 0.13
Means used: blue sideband 8.13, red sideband 7.82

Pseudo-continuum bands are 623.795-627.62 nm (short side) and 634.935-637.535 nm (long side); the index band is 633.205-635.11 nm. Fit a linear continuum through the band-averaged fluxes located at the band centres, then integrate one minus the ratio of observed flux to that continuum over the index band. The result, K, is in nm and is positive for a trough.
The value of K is -0.05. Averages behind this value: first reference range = 7.86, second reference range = 7.99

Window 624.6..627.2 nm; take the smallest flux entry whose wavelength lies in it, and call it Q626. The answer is 5.91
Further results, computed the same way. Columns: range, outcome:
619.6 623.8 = 5.98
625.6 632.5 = 5.84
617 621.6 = 6.11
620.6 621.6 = 6.54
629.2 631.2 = 6.21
